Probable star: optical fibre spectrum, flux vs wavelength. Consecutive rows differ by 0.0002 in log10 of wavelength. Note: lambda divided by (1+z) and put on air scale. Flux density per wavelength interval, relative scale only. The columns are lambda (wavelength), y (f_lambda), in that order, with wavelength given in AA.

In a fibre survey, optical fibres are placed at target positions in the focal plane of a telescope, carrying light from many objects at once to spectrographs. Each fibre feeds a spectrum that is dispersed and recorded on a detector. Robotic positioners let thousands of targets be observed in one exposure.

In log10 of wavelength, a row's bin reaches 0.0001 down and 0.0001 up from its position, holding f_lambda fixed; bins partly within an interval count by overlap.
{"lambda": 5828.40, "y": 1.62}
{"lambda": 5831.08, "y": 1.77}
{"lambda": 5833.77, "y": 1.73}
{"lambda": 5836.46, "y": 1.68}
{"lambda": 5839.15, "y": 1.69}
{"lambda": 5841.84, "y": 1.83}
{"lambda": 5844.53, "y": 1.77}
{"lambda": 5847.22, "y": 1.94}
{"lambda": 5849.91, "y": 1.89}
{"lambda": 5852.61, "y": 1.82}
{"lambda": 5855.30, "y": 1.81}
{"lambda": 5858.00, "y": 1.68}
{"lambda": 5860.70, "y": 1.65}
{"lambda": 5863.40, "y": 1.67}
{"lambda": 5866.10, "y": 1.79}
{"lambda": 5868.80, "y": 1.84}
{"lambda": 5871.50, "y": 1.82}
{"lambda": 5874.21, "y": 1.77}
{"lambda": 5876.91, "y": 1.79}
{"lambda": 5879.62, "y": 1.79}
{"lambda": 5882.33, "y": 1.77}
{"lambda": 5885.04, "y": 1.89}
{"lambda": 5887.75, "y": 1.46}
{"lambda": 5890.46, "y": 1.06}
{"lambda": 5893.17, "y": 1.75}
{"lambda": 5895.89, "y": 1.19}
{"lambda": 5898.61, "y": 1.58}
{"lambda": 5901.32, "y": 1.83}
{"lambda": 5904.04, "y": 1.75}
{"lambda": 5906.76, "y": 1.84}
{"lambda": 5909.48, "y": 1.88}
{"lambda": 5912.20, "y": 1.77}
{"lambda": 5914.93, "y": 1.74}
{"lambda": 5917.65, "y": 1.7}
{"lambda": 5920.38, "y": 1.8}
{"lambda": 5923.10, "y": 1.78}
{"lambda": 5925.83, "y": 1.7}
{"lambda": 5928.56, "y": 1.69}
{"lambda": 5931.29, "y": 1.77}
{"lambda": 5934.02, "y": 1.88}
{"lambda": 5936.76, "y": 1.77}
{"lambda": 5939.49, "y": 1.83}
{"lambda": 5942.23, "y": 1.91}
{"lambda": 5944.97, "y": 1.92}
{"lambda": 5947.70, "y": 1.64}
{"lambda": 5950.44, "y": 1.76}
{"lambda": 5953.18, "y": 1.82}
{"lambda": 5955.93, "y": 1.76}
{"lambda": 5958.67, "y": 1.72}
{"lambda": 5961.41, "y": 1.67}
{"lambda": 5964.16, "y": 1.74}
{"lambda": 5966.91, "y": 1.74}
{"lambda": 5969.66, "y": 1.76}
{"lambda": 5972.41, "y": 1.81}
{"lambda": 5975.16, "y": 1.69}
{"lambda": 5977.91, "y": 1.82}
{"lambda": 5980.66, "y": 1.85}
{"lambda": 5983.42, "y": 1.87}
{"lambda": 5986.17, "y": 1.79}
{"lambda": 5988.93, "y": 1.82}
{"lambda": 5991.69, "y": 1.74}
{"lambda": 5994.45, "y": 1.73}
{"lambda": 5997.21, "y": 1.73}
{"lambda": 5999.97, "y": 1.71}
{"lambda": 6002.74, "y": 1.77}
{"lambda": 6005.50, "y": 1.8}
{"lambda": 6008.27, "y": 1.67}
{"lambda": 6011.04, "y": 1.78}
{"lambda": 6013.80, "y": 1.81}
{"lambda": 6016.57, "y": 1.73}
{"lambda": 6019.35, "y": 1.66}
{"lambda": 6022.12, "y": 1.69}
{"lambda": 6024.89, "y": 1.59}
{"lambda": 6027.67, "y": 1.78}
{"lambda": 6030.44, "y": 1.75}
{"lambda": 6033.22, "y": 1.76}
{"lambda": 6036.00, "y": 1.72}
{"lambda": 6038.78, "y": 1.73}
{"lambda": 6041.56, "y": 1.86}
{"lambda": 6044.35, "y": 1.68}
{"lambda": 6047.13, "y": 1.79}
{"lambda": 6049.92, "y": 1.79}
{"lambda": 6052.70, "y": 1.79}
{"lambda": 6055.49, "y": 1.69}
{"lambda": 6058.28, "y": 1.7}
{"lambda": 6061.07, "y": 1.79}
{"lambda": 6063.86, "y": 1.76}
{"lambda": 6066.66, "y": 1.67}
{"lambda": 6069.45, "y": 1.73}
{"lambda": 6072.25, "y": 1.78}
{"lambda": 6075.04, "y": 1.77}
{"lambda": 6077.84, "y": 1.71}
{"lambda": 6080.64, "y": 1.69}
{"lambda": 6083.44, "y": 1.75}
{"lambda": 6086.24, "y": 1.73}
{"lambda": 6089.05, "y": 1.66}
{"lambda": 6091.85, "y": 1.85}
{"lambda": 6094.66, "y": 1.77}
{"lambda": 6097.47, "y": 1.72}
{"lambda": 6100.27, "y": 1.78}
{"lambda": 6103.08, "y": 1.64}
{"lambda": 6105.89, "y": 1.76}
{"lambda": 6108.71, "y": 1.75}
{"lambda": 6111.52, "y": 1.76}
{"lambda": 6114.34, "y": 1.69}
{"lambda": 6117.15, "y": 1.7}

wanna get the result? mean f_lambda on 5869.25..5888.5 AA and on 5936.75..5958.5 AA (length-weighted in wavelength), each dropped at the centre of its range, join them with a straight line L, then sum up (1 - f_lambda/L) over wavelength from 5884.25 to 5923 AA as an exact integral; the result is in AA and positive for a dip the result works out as 2.6 AA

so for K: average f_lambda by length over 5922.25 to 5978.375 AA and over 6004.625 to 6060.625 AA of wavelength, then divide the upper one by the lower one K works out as 1.0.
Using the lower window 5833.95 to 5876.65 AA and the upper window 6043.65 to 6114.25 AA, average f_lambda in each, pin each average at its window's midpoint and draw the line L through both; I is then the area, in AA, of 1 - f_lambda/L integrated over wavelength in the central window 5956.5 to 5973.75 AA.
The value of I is 0.17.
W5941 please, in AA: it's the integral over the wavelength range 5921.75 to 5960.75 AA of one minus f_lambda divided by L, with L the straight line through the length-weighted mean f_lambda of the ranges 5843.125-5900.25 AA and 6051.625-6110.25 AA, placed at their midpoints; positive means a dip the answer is -1.5 AA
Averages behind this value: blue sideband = 1.7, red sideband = 1.74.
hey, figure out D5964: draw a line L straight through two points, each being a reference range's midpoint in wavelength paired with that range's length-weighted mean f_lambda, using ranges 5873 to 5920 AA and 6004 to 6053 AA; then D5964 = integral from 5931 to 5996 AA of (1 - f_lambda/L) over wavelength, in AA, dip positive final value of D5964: -2.7 AA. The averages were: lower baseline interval 1.68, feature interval 1.78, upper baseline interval 1.74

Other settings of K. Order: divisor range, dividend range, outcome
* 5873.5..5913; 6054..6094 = 1.04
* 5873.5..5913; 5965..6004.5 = 1.06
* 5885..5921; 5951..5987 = 1.07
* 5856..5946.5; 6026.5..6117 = 1.01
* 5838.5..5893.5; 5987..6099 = 1.00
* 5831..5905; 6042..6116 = 1.02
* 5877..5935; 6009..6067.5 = 1.02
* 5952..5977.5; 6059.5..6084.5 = 0.99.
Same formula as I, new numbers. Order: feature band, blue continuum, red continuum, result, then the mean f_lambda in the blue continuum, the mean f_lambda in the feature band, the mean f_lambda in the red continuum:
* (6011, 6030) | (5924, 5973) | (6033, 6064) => 0.45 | 1.77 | 1.72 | 1.75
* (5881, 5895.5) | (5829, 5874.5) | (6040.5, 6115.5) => 1.70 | 1.77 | 1.56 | 1.74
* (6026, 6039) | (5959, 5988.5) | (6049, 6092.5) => 0.05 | 1.77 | 1.75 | 1.74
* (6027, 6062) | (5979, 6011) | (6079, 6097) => -0.01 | 1.77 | 1.76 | 1.74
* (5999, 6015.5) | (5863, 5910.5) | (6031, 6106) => -0.30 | 1.69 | 1.76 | 1.74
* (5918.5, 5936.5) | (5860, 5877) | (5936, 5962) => 0.11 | 1.76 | 1.77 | 1.78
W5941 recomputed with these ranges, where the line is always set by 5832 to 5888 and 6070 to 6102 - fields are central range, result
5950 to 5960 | 0.0 AA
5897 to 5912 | 0.0 AA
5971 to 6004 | -0.4 AA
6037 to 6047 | -0.1 AA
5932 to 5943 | -0.5 AA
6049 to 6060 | 0.0 AA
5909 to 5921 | 0.0 AA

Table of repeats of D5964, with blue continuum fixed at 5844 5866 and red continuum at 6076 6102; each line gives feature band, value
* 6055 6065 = 0.0 AA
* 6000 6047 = 0.4 AA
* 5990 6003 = 0.2 AA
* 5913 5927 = 0.2 AA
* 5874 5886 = -0.2 AA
